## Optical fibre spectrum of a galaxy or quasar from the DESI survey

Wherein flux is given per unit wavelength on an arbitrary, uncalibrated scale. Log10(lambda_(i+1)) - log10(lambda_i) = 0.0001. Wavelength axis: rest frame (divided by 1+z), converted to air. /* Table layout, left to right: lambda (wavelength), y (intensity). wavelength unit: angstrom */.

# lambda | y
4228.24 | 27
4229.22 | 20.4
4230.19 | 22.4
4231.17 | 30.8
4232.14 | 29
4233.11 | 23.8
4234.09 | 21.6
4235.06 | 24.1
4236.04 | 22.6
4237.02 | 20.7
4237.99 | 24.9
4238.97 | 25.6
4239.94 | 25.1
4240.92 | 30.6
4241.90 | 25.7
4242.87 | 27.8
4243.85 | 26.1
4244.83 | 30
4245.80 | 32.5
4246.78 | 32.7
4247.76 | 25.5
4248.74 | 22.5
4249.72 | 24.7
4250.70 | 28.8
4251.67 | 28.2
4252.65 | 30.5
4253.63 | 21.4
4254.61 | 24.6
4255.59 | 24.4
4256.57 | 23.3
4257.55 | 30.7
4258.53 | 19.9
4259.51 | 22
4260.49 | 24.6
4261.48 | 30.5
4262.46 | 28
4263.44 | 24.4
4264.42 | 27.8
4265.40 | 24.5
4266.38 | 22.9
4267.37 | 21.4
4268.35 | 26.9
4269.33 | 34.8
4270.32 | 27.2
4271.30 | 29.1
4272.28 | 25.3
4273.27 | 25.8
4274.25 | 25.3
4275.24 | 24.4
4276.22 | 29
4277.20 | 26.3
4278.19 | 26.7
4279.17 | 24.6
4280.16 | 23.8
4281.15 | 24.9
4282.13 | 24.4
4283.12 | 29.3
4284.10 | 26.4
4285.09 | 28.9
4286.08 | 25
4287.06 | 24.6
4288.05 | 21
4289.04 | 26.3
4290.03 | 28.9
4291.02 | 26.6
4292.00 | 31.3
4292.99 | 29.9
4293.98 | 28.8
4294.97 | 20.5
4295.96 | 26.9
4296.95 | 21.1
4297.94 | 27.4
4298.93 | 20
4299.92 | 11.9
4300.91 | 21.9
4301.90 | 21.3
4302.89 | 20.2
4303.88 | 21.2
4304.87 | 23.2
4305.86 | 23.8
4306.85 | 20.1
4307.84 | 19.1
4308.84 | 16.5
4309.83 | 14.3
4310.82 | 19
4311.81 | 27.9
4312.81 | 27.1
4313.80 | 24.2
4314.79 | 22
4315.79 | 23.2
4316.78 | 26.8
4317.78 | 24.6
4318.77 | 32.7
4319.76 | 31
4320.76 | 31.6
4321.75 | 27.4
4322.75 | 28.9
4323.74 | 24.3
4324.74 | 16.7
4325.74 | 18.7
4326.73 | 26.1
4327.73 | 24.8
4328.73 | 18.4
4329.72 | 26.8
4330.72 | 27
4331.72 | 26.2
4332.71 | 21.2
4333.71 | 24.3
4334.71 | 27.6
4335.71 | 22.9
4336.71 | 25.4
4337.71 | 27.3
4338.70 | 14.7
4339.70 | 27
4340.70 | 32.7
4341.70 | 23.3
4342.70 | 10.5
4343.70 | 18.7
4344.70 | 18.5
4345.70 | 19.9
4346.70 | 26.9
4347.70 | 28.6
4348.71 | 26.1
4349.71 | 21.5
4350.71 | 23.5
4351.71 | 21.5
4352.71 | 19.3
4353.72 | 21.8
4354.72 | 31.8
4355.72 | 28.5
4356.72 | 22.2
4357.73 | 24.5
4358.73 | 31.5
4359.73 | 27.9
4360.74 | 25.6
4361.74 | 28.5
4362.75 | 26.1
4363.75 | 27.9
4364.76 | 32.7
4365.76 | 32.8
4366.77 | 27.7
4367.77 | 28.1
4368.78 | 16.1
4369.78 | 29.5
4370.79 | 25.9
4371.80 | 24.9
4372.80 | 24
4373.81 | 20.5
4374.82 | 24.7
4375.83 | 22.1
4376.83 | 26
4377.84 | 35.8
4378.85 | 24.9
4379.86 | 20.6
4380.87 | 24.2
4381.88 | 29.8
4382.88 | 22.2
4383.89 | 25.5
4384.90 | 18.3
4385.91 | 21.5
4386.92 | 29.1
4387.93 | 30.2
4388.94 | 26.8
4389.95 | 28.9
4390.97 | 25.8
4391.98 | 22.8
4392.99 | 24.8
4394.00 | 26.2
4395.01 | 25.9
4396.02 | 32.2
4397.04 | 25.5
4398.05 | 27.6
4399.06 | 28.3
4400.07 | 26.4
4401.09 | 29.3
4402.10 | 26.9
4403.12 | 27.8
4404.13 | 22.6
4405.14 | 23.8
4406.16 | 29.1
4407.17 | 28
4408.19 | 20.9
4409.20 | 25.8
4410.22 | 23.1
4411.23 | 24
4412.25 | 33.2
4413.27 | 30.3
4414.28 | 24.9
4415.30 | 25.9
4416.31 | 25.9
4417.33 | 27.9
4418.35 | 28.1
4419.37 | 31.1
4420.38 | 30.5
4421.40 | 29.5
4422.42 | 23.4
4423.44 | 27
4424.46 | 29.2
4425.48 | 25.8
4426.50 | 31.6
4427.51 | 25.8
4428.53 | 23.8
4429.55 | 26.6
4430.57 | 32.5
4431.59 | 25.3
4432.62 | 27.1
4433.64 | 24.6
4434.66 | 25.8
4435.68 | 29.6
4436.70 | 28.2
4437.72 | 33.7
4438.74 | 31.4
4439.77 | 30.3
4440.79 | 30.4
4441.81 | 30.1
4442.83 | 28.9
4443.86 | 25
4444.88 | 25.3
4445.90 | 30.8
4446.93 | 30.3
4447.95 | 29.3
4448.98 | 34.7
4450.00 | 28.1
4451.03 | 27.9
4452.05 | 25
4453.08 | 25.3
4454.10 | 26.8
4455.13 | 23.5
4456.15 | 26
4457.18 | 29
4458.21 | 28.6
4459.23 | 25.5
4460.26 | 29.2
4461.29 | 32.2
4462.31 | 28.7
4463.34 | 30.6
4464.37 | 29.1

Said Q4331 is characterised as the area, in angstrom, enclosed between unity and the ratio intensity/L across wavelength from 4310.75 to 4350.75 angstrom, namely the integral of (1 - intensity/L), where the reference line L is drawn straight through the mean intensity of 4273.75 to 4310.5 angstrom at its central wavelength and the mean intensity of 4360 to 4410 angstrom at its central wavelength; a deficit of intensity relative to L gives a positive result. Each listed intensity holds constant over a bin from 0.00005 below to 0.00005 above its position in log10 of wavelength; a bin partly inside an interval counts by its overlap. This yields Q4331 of 0.7 angstrom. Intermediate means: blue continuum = 23.9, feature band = 24.4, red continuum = 26.1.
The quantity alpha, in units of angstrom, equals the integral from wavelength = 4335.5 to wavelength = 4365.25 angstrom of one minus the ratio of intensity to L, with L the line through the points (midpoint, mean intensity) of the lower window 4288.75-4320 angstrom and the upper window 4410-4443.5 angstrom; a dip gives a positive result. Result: 0.9 angstrom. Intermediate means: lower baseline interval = 23.7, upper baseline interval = 28.1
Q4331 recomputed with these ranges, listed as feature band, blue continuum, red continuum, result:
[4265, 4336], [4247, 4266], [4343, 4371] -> 2.5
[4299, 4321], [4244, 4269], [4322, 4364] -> 1.9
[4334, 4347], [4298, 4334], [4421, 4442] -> 0.8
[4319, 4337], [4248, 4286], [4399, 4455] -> 1.0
